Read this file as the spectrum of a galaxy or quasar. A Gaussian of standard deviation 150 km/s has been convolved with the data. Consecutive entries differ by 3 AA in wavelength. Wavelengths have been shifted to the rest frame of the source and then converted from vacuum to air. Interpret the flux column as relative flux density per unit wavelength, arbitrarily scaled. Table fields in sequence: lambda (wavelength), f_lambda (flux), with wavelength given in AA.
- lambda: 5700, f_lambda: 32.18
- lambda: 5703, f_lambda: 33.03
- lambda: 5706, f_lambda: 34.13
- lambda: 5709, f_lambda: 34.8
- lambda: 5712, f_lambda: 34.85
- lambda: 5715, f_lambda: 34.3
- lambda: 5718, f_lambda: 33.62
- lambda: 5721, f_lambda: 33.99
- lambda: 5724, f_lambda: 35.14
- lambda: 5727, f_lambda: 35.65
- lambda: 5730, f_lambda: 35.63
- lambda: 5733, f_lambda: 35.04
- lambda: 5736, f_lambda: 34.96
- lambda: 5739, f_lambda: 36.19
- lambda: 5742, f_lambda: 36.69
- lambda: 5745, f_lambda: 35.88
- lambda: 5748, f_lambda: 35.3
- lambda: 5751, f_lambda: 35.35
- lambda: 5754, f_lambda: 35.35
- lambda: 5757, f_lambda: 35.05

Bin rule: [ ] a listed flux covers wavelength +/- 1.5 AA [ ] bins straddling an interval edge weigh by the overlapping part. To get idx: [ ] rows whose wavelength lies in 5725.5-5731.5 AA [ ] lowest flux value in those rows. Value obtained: 35.63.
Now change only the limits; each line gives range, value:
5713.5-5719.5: 33.62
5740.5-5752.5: 35.3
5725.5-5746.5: 34.96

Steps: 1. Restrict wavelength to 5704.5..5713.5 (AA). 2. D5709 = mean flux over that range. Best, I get 34.6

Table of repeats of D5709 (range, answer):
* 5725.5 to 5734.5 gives 35.4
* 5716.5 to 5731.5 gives 34.8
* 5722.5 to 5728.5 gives 35.4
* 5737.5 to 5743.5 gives 36.4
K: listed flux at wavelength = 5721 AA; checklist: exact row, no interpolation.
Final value 33.99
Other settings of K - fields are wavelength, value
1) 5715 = 34.3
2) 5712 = 34.85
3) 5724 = 35.14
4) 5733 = 35.04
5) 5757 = 35.05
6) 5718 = 33.62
